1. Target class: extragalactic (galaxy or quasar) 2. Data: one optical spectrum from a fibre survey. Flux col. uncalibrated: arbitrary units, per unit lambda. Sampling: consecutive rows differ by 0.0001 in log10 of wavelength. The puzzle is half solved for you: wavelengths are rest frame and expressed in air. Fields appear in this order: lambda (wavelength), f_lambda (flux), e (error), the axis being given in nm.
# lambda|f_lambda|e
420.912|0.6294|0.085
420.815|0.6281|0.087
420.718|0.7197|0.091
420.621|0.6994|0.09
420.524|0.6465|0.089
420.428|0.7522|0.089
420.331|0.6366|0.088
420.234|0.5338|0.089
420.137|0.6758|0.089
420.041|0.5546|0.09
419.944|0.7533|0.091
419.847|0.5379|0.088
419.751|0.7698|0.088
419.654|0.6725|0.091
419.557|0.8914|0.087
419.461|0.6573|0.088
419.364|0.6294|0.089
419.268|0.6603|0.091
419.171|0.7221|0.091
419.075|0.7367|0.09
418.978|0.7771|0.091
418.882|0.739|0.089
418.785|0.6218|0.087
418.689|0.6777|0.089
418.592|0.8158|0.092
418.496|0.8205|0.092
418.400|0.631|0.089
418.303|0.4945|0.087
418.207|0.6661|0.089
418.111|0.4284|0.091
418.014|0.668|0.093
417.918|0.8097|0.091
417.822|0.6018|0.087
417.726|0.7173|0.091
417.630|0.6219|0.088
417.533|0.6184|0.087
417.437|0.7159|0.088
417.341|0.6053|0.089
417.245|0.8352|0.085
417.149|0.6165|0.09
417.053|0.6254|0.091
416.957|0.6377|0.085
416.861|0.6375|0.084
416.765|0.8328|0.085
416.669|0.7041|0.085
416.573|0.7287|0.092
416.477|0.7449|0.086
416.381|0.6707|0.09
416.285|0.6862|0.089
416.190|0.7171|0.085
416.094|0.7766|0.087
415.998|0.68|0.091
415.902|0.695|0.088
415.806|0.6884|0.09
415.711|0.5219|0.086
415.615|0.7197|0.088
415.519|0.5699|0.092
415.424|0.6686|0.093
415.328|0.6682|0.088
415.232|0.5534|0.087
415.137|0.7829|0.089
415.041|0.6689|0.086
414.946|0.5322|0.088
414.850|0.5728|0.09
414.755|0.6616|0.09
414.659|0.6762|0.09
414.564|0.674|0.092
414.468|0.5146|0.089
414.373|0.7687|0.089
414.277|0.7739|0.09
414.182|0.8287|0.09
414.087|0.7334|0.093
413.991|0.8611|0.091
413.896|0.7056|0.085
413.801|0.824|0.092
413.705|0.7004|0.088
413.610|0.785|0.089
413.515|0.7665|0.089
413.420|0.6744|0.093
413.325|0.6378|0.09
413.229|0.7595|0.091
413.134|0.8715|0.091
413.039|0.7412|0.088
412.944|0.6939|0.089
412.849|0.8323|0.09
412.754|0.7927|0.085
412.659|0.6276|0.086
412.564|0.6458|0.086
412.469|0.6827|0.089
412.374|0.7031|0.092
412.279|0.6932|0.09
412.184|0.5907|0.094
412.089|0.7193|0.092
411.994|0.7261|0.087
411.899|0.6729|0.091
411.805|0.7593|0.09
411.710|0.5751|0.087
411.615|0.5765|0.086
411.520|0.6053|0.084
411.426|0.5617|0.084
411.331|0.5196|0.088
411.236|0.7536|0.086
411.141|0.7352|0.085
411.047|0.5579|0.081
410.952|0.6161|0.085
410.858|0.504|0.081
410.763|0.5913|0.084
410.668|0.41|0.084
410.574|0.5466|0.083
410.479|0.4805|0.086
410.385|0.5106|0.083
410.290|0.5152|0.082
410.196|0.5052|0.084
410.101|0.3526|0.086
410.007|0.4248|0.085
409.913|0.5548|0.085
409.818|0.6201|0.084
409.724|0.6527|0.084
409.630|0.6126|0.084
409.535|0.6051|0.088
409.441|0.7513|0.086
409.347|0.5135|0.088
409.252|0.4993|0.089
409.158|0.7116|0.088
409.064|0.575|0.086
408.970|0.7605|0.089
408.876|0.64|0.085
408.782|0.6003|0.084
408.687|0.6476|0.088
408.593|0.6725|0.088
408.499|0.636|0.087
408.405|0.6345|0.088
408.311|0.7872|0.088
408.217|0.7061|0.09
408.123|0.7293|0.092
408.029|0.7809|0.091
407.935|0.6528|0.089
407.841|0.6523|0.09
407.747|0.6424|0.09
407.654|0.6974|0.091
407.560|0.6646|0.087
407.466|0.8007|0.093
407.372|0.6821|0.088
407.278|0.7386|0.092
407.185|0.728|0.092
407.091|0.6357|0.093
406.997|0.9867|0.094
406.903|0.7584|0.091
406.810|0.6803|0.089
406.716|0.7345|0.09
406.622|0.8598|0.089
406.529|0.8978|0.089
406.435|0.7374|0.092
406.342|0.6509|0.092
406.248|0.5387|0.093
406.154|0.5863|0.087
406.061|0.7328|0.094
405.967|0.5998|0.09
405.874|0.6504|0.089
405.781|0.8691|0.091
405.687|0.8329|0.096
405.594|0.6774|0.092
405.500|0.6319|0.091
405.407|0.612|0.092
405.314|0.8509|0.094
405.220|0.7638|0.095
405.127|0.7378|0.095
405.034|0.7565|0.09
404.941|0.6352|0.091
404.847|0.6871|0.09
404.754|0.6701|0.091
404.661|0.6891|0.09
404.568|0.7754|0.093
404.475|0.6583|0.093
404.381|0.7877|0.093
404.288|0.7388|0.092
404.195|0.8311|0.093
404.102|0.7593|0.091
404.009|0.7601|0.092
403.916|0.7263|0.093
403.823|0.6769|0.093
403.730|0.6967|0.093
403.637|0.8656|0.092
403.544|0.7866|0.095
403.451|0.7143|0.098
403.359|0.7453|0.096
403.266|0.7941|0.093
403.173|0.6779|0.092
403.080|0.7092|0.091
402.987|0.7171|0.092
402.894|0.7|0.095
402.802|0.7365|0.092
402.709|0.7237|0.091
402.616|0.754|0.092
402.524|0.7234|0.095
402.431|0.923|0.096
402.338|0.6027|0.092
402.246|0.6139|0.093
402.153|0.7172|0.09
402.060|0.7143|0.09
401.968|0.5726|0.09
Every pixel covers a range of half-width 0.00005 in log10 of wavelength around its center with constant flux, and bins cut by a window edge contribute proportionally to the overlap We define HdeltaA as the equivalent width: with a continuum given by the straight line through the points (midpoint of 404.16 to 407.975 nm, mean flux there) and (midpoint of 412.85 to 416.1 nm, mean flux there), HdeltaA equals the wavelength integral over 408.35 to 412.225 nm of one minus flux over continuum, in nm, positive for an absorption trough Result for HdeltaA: 0.61 nm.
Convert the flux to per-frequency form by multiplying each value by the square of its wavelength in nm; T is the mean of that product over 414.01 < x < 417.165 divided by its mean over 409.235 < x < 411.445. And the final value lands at 1.25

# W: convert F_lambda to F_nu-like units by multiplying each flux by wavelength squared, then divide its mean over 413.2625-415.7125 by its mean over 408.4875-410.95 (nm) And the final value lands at 1.23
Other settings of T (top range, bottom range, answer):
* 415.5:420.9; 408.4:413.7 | 1.11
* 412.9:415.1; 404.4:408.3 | 1.03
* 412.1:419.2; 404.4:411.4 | 1.09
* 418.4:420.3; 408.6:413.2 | 1.16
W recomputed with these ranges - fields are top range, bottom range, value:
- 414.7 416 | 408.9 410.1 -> 1.10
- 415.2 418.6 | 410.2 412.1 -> 1.16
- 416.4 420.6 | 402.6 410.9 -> 1.06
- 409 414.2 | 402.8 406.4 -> 0.93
